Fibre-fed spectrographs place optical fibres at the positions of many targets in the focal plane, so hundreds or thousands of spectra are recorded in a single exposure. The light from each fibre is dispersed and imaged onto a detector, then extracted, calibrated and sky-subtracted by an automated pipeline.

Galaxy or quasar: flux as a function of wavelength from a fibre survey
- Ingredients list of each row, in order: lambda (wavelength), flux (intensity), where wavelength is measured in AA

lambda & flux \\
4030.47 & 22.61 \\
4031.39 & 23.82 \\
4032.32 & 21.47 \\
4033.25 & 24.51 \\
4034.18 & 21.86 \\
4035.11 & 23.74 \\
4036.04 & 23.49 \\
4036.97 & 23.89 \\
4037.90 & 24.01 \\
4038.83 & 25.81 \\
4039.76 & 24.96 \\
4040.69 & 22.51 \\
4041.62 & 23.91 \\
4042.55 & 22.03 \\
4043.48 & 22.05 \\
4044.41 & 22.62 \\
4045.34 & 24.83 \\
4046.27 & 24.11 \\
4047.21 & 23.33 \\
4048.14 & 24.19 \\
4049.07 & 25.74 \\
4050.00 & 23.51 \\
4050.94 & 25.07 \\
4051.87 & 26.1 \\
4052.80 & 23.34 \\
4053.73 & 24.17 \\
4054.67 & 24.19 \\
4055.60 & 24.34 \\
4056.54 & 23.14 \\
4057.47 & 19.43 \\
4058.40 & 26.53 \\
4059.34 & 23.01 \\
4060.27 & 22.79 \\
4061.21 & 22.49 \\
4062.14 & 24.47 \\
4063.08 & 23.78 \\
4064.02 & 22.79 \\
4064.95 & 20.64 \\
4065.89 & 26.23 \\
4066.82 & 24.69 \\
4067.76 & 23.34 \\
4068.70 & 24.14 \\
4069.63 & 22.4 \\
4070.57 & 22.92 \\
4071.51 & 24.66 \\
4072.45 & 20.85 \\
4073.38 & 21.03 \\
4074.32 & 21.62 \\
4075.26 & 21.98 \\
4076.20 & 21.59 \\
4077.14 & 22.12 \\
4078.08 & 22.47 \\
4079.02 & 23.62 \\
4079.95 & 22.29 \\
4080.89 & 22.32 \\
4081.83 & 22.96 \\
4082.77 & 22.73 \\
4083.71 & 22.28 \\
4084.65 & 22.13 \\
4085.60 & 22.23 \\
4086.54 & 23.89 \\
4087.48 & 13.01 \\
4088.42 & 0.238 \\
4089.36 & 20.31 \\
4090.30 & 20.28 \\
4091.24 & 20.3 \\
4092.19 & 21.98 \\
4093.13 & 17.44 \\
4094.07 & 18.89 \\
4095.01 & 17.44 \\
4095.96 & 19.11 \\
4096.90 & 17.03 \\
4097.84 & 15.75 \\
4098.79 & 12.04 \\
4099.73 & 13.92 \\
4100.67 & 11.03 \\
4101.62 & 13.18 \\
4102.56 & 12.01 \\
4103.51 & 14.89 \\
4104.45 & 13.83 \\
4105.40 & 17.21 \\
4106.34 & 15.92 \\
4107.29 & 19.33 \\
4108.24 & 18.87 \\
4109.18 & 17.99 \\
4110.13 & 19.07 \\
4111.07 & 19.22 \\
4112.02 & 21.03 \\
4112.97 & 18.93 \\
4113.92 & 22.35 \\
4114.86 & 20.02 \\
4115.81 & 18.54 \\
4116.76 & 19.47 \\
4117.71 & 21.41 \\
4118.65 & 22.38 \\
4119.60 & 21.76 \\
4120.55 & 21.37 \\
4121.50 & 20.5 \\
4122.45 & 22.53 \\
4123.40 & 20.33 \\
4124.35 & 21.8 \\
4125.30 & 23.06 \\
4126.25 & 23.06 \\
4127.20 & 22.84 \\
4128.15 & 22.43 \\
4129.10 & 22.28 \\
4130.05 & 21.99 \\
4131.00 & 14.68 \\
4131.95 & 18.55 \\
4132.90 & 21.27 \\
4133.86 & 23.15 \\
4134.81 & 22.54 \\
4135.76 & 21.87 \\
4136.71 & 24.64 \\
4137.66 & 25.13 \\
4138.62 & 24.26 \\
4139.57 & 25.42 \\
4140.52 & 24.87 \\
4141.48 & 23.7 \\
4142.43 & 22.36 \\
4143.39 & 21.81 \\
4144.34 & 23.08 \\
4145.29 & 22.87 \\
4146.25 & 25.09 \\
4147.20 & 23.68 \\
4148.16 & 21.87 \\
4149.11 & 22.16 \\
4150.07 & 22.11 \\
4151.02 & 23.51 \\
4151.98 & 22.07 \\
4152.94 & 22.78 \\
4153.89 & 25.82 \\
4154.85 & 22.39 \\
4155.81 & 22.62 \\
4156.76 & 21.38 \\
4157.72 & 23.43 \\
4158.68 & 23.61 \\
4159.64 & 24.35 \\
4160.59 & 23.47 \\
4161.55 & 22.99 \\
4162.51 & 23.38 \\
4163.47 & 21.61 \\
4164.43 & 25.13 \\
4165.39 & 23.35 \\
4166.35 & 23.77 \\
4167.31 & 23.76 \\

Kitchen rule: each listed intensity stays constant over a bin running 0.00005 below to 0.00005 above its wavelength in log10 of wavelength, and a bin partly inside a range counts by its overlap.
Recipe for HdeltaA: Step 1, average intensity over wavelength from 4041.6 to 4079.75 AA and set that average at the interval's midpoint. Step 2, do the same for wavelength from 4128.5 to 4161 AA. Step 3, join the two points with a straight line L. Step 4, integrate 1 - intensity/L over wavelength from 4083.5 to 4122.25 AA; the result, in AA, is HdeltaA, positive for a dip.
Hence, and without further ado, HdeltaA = 8.5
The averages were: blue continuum 23.3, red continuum 22.8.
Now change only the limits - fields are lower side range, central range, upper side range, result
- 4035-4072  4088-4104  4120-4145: 5.1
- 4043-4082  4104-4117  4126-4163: 2.4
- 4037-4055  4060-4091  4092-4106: -3.7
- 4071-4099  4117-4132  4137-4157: 0.5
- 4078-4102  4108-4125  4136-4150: 0.4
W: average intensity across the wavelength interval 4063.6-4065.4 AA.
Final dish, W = 21.8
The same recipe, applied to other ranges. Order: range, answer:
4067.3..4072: 23.5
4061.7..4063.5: 24.1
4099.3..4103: 12.5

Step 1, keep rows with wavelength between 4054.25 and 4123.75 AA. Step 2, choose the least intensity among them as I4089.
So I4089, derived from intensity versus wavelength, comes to 0.238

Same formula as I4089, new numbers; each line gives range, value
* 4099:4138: 11.03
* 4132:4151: 21.27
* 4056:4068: 19.43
